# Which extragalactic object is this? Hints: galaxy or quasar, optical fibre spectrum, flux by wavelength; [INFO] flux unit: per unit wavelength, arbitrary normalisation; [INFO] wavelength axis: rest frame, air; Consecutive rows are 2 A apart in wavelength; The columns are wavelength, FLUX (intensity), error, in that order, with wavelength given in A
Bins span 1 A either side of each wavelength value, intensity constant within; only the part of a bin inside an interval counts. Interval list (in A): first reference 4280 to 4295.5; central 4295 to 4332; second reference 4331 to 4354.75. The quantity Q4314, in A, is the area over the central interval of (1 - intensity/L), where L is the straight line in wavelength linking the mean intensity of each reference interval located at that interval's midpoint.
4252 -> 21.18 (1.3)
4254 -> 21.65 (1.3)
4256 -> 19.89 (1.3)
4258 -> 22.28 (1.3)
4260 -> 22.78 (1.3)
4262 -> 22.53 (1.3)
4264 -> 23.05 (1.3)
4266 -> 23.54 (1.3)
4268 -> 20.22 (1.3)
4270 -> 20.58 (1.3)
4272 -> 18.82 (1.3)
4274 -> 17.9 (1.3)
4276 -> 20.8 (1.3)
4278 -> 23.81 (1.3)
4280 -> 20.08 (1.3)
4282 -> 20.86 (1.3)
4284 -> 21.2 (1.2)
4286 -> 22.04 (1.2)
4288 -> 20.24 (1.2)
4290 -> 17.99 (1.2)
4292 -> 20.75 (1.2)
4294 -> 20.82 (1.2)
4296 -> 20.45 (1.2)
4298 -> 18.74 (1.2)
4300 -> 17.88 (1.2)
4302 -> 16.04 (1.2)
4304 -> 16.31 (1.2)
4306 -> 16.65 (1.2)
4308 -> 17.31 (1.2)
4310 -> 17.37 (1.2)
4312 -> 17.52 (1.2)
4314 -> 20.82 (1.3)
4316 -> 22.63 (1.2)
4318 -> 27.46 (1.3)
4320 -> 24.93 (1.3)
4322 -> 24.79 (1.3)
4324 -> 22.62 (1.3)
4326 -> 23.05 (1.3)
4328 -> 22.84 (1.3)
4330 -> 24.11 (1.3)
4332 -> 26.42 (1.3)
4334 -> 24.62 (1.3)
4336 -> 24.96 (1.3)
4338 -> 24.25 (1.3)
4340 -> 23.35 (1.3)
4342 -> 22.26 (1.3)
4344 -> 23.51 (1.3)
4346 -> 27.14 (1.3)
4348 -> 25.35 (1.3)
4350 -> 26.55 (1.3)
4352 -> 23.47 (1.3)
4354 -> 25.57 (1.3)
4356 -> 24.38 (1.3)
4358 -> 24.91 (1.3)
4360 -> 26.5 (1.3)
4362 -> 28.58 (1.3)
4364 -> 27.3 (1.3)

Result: 2.9 A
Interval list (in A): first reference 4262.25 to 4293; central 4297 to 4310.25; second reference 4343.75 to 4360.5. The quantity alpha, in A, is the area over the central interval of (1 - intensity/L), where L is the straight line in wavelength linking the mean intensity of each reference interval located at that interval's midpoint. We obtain 3.1 A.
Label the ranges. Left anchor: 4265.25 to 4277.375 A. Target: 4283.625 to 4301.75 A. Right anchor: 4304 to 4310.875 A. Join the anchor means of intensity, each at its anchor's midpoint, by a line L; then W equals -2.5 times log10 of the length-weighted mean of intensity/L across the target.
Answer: -0.08 mag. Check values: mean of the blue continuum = 20.4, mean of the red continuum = 17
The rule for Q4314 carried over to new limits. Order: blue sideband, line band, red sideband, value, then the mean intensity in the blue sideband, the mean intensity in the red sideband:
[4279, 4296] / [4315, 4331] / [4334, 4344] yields -0.9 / 20.5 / 23.8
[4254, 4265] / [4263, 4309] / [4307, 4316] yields 1.3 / 22.1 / 18.7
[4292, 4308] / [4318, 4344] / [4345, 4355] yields -1.6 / 18.2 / 25.6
